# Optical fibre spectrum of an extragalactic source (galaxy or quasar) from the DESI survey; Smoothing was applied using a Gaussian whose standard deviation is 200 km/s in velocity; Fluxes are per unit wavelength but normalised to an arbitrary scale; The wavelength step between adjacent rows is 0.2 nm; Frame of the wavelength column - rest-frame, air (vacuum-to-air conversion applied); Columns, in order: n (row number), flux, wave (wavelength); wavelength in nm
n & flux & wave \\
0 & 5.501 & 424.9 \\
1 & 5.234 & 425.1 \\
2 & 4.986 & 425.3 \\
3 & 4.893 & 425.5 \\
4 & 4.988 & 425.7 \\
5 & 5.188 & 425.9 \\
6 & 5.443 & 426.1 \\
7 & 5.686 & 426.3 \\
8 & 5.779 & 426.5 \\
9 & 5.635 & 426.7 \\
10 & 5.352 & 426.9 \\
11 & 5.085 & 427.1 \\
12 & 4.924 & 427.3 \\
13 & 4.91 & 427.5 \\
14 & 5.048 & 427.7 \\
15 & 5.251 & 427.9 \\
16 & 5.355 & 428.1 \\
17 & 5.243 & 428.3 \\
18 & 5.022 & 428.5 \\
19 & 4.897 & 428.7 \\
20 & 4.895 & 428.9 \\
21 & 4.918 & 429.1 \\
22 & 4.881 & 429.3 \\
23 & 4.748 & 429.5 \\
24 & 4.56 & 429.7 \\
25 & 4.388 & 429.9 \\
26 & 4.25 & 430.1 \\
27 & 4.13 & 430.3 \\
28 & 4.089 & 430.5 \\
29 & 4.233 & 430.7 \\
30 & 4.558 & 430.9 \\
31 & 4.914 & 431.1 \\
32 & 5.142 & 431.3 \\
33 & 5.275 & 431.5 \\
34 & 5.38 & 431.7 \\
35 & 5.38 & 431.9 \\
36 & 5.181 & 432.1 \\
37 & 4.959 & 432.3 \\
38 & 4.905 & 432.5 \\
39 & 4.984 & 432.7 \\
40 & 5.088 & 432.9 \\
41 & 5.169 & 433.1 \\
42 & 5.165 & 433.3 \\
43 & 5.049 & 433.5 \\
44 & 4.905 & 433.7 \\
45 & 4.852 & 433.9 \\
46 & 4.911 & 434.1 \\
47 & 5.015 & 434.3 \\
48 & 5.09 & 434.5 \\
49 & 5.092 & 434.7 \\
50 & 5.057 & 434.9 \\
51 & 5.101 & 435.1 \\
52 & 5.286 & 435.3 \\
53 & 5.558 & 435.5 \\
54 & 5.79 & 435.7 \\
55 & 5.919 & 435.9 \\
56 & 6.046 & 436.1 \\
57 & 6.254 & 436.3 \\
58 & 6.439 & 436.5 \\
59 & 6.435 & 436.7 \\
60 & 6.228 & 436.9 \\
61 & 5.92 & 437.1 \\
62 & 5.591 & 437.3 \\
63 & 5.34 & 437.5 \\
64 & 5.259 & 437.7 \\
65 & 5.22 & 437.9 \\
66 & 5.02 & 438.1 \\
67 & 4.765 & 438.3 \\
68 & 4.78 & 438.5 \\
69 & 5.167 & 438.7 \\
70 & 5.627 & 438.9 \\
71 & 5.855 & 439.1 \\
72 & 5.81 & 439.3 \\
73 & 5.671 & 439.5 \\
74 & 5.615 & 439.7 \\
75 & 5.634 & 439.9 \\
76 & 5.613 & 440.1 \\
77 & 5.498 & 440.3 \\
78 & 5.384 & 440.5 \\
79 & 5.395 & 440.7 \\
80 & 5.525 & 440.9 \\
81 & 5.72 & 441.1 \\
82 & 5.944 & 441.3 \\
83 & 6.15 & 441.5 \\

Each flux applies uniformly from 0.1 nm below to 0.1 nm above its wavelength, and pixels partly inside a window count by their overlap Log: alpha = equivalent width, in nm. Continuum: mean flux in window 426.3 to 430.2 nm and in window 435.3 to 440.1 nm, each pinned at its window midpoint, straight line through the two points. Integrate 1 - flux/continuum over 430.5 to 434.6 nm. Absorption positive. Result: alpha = 0.25 nm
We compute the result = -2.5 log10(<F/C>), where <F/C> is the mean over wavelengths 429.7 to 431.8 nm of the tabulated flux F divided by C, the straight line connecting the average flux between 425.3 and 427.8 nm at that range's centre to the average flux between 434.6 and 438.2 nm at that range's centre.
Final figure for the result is 0.168 mag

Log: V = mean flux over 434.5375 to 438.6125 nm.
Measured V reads 5.55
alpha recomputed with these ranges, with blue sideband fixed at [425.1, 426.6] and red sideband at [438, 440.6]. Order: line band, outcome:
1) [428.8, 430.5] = 0.24 nm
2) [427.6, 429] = 0.05 nm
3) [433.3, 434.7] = 0.10 nm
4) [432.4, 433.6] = 0.07 nm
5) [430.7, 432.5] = 0.10 nm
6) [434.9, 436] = -0.02 nm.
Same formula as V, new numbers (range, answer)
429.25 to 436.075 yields 4.98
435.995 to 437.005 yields 6.28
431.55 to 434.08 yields 5.08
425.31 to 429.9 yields 5.1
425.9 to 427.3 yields 5.43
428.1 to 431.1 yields 4.66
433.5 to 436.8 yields 5.47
